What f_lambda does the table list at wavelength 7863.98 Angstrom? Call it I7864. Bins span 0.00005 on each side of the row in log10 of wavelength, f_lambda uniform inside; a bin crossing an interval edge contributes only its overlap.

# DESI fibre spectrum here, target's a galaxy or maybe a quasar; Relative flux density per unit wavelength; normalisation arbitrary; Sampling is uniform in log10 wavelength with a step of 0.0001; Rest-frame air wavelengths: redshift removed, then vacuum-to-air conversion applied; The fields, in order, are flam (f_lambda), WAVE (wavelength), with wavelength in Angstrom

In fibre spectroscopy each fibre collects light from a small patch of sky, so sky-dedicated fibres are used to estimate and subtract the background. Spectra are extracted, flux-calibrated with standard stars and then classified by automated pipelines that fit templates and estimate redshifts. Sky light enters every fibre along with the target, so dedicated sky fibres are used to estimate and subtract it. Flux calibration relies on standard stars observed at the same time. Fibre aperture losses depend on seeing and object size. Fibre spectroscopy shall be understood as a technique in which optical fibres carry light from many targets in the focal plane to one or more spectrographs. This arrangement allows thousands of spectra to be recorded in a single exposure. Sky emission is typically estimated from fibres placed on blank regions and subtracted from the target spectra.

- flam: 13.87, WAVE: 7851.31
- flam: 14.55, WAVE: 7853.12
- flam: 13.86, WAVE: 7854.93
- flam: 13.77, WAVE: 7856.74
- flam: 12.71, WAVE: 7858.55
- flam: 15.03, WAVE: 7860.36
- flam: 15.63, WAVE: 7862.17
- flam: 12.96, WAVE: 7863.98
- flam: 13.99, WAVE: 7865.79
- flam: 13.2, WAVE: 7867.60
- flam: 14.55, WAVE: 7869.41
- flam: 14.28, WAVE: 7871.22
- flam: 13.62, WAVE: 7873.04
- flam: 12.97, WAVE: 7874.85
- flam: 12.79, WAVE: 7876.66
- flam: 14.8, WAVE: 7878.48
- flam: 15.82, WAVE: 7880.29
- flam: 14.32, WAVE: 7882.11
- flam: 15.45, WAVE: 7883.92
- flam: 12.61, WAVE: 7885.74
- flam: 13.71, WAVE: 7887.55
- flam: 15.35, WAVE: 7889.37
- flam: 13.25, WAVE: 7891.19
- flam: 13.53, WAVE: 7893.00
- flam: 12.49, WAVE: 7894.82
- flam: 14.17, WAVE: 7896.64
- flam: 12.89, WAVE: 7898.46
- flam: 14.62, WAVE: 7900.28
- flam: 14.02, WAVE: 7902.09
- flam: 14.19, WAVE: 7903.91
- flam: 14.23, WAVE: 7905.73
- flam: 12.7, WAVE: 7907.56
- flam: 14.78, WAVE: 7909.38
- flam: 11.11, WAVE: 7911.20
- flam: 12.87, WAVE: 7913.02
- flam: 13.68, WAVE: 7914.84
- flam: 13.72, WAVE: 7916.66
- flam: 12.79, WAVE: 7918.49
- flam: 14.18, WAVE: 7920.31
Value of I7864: 12.96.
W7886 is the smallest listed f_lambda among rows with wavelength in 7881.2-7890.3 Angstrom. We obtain 12.61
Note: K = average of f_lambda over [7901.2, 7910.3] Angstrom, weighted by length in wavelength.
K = 14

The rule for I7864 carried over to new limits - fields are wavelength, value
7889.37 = 15.35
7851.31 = 13.87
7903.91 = 14.19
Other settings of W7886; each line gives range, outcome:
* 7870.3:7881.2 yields 12.79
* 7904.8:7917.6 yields 11.11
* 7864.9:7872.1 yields 13.2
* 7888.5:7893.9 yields 13.25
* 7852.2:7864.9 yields 12.71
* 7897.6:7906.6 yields 12.89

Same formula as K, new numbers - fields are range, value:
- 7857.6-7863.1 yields 14.4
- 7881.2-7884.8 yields 14.9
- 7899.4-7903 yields 14.4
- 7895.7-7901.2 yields 13.9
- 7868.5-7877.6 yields 13.6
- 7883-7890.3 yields 14.3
